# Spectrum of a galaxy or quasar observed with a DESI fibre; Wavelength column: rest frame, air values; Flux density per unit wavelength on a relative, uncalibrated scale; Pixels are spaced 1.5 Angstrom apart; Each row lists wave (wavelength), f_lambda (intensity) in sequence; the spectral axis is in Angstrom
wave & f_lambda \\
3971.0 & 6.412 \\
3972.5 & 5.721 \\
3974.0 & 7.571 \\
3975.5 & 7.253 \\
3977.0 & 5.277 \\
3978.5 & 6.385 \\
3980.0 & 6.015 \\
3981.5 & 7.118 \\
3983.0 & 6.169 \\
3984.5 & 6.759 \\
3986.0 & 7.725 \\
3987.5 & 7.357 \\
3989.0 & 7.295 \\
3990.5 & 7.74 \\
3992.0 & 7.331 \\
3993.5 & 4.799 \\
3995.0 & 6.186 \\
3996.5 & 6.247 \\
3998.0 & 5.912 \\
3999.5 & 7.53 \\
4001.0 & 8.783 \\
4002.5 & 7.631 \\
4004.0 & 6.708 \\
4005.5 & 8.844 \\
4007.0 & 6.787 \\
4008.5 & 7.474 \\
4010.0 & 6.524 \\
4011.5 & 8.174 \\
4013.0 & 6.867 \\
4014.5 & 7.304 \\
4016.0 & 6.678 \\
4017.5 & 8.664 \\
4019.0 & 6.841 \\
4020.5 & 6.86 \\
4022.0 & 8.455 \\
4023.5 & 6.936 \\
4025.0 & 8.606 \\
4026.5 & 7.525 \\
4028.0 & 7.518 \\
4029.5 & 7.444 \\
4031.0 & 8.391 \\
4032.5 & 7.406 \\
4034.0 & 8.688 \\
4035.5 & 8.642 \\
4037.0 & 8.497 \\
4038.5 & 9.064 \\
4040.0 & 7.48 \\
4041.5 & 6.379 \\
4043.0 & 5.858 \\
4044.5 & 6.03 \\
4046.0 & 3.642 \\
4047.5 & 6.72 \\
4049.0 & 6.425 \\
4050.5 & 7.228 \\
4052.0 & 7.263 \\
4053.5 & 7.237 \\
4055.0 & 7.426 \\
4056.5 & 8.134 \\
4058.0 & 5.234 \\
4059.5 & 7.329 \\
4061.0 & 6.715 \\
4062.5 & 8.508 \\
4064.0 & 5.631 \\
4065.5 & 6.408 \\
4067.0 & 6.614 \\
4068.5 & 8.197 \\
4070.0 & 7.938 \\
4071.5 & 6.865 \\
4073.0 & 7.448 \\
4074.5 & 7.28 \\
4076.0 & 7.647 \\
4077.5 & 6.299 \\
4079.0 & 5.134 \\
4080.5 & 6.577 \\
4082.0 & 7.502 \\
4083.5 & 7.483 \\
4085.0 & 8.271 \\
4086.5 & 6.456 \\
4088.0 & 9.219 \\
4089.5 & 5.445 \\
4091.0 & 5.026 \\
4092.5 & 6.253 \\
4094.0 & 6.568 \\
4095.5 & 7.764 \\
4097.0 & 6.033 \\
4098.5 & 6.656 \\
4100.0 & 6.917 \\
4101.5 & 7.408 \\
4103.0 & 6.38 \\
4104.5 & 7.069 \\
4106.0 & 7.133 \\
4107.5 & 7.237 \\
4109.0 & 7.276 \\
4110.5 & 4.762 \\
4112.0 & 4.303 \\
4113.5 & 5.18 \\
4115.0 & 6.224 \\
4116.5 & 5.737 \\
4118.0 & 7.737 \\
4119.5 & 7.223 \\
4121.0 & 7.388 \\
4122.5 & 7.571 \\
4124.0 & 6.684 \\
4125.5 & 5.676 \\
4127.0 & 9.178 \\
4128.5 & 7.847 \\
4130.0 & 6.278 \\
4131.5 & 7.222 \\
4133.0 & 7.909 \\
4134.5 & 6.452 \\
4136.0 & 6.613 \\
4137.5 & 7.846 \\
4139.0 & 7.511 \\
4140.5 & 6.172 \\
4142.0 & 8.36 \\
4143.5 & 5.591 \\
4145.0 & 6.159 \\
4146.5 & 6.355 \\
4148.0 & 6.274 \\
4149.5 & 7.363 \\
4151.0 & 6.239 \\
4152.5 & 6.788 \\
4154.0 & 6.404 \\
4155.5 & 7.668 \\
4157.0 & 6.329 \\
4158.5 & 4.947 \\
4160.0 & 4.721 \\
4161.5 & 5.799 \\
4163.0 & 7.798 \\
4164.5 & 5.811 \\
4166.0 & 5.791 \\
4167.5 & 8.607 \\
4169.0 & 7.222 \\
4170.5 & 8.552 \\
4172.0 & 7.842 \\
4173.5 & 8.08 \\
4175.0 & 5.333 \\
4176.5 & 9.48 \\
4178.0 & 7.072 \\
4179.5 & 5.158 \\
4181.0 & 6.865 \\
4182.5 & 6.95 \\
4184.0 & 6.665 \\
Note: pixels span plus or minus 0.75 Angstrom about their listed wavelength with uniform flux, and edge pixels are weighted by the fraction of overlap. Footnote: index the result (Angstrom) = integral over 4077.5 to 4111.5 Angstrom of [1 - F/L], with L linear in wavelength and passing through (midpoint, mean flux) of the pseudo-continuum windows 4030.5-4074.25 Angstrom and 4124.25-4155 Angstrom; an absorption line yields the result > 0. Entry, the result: 1.49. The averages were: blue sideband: 7.15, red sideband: 6.91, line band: 6.73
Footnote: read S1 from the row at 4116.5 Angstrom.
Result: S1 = 5.737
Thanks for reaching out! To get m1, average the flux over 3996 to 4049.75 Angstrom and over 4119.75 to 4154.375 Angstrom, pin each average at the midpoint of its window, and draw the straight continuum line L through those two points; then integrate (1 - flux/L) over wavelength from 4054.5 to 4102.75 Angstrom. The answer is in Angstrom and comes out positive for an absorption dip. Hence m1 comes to 1.4 Angstrom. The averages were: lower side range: 7.33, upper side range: 6.96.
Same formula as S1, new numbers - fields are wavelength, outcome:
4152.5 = 6.788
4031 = 8.391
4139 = 7.511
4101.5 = 7.408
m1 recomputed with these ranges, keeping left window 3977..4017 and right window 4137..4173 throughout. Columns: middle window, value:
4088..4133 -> 0.87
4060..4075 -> -0.60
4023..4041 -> -2.77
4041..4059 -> 1.13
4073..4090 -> -0.51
